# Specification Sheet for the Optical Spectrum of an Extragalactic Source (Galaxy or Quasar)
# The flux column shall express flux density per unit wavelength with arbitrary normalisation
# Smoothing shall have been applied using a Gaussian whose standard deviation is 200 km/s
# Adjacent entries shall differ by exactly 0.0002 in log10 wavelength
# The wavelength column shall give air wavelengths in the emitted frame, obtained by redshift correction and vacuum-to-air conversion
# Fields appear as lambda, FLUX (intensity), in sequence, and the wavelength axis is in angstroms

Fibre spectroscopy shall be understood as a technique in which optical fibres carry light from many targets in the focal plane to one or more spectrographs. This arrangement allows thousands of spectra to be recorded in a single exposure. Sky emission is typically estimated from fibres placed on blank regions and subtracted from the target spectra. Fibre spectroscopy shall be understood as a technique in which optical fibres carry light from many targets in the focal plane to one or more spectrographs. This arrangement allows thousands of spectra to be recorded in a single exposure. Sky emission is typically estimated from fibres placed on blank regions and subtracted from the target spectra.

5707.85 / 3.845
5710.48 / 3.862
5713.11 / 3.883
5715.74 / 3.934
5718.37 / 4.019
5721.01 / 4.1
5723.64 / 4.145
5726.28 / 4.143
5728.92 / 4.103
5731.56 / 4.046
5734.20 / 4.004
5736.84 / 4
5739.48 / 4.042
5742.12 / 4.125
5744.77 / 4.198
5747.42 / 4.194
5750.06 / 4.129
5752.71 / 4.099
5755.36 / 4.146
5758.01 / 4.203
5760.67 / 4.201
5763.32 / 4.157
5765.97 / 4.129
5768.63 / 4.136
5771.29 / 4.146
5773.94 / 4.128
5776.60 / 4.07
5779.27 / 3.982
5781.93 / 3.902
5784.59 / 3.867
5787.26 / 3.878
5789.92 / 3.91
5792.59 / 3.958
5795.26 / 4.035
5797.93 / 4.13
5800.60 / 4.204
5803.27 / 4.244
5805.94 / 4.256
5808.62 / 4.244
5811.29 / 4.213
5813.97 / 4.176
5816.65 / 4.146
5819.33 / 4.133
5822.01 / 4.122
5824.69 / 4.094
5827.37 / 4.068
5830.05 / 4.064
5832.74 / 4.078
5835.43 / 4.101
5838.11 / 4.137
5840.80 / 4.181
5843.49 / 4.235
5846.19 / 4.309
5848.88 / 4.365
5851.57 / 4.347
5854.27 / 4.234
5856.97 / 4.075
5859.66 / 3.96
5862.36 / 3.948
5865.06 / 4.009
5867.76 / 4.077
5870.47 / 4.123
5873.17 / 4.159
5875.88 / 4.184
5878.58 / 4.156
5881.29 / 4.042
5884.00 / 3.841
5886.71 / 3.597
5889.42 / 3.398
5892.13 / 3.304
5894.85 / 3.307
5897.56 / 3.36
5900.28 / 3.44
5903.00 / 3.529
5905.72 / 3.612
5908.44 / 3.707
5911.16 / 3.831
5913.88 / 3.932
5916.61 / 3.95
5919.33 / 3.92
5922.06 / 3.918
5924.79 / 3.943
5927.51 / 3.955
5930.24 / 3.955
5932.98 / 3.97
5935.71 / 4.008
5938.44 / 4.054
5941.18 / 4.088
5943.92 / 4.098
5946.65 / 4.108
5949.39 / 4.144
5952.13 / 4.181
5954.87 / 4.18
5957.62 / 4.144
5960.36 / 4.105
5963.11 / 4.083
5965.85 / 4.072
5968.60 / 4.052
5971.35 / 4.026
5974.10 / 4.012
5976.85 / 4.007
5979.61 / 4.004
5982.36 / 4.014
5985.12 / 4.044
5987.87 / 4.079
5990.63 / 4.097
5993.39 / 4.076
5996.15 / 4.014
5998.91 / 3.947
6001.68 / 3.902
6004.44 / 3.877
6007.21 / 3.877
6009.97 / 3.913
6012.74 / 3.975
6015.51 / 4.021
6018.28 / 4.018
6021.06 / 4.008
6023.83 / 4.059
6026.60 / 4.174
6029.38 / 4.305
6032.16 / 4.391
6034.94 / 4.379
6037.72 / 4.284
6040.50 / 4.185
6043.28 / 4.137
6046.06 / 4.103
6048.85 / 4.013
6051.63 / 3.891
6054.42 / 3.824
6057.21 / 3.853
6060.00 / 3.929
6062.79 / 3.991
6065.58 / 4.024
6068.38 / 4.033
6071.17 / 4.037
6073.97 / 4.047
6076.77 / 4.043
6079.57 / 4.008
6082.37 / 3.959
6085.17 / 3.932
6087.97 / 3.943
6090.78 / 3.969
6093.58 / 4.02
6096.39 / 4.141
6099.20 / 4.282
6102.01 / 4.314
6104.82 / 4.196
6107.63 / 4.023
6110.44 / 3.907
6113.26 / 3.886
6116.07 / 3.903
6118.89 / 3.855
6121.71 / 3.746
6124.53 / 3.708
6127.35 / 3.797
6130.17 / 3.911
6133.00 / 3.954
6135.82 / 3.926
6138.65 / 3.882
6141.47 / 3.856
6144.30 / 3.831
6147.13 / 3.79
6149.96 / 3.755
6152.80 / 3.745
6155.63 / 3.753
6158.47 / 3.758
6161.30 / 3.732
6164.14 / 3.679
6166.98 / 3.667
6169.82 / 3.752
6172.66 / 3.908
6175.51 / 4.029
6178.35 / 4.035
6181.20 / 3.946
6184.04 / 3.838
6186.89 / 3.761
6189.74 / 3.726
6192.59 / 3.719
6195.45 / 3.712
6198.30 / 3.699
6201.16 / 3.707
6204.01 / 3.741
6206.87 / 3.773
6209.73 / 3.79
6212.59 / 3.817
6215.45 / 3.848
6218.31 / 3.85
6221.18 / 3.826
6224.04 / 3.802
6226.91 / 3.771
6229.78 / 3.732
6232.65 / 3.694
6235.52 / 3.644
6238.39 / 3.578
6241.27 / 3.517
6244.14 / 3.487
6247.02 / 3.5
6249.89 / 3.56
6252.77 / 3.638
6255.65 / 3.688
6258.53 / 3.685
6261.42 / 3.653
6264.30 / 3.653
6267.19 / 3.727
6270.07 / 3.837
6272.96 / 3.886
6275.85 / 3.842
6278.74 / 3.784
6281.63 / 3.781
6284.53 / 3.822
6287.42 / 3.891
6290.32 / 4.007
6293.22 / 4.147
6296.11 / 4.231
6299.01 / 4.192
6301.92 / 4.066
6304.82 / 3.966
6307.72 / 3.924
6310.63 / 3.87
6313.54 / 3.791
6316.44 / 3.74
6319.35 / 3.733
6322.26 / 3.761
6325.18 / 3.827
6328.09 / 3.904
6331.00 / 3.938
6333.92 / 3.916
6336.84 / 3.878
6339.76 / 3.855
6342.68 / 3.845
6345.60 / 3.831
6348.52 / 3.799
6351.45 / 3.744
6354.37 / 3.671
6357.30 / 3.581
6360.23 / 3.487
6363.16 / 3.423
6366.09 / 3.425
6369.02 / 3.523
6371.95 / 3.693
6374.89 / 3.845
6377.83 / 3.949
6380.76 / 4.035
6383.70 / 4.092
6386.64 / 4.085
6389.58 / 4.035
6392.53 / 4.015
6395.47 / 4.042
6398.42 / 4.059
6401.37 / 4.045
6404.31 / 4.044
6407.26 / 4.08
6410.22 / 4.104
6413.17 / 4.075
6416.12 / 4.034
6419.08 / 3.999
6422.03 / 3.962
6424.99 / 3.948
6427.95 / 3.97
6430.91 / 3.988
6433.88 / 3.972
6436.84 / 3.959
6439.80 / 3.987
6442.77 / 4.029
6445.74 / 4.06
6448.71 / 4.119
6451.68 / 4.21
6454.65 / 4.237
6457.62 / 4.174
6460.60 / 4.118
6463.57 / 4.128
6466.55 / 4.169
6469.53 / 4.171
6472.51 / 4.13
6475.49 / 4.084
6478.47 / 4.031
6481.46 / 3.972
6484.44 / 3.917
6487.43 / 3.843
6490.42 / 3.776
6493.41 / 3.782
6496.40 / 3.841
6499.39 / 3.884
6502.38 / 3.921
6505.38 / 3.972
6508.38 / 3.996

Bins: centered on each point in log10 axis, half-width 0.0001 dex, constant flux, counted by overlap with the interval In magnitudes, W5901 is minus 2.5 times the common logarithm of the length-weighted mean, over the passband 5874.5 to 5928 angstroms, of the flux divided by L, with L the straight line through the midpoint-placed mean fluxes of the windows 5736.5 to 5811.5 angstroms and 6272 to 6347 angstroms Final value 0.09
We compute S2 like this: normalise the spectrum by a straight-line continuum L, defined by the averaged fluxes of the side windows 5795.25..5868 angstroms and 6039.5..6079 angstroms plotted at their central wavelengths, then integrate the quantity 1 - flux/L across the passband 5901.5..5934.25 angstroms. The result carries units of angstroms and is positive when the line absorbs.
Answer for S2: 2.0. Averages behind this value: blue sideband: 4.15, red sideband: 4.01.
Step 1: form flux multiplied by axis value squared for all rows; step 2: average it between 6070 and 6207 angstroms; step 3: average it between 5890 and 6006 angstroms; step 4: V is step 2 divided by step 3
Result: 1.05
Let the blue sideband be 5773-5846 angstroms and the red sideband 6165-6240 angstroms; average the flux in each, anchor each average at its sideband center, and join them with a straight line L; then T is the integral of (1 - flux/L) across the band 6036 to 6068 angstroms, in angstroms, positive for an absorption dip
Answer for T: -1.0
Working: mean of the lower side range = 4.1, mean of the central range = 4.03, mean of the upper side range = 3.78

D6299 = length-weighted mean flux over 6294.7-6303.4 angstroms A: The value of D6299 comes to 4.16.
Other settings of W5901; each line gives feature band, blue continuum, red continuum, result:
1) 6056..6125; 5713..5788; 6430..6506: 0.01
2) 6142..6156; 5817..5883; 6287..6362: 0.05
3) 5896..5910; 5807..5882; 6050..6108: 0.17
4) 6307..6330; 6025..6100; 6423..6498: 0.06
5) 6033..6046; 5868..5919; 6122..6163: -0.12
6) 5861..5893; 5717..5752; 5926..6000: 0.04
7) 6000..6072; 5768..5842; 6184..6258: -0.05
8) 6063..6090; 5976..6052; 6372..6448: 0.02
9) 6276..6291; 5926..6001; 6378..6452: 0.05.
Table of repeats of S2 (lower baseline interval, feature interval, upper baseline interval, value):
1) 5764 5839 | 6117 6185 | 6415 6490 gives 4.0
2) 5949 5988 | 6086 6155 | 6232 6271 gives -1.7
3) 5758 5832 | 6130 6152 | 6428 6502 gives 1.1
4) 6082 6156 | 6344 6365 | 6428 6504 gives 1.8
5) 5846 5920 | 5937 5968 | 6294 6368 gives -2.0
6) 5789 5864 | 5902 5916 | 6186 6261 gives 1.1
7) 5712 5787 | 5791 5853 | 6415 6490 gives -1.4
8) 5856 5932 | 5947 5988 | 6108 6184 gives -2.6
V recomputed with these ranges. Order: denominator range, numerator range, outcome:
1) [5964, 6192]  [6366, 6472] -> 1.13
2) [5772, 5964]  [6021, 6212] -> 1.07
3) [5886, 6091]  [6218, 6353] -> 1.06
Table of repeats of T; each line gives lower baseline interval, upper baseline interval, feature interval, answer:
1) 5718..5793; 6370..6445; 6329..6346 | 0.5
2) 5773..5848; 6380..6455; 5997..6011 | 0.6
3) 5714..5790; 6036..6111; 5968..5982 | 0.1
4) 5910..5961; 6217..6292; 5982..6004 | -0.2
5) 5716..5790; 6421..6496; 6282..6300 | 0.0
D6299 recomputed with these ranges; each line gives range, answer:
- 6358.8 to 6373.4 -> 3.51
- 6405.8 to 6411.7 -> 4.09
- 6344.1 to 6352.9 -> 3.79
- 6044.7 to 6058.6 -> 3.94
